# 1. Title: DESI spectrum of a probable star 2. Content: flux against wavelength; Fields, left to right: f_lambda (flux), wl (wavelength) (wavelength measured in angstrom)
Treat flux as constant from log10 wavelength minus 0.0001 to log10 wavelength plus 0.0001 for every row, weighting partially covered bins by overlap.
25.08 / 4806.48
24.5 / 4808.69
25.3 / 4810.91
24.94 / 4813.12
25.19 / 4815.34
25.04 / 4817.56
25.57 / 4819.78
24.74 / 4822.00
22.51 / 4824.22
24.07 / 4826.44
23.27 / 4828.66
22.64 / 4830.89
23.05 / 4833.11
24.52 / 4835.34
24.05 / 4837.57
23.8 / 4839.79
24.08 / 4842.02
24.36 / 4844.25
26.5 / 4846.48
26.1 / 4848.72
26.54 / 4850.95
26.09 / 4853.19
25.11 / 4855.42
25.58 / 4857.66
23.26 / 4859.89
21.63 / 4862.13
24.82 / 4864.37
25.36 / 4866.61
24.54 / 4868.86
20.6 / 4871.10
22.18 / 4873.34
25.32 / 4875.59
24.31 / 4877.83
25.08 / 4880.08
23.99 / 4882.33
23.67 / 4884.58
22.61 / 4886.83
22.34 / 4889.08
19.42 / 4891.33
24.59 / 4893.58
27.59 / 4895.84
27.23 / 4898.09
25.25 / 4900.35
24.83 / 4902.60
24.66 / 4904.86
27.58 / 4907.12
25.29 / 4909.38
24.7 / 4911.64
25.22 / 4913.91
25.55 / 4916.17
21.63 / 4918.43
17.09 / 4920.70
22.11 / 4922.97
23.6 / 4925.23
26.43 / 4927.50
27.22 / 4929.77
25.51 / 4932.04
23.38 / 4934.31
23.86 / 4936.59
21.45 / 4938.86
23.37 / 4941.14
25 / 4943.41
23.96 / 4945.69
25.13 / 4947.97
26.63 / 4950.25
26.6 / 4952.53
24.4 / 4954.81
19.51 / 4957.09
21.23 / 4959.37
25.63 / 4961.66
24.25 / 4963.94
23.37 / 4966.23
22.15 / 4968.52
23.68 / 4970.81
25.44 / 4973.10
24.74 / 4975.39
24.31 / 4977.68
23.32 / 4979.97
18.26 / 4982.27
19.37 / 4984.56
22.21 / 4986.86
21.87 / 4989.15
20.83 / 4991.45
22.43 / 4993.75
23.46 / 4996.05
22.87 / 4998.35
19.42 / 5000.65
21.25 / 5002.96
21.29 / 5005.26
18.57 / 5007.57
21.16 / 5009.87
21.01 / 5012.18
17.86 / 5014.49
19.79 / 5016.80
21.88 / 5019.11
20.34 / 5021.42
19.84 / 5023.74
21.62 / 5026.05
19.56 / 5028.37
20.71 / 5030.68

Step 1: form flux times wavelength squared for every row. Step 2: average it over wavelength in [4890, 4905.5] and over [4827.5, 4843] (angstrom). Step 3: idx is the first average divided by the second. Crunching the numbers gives 1.08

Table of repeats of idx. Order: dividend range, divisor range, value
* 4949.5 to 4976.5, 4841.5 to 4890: 1.03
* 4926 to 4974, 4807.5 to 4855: 1.03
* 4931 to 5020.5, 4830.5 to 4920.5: 0.97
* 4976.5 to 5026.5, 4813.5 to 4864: 0.92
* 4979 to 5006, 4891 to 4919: 0.88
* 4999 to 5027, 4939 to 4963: 0.87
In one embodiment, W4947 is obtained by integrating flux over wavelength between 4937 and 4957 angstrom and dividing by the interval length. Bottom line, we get 24.3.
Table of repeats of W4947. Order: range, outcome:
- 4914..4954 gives 24.1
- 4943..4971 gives 23.9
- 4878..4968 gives 24.1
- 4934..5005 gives 23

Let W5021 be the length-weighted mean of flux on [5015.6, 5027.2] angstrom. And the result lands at 20.7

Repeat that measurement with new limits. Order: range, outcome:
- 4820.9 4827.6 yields 23.8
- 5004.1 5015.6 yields 20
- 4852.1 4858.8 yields 25.6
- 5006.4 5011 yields 19.9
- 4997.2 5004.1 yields 21.2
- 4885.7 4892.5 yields 21.5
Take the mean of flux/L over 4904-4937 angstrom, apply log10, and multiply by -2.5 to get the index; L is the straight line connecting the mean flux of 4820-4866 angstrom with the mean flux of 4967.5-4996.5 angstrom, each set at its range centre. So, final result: -0.04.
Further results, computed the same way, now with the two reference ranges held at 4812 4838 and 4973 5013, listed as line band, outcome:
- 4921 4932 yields -0.08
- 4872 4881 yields -0.03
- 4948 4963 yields -0.09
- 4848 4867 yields -0.06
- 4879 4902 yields -0.05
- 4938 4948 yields -0.06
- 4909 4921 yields -0.03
